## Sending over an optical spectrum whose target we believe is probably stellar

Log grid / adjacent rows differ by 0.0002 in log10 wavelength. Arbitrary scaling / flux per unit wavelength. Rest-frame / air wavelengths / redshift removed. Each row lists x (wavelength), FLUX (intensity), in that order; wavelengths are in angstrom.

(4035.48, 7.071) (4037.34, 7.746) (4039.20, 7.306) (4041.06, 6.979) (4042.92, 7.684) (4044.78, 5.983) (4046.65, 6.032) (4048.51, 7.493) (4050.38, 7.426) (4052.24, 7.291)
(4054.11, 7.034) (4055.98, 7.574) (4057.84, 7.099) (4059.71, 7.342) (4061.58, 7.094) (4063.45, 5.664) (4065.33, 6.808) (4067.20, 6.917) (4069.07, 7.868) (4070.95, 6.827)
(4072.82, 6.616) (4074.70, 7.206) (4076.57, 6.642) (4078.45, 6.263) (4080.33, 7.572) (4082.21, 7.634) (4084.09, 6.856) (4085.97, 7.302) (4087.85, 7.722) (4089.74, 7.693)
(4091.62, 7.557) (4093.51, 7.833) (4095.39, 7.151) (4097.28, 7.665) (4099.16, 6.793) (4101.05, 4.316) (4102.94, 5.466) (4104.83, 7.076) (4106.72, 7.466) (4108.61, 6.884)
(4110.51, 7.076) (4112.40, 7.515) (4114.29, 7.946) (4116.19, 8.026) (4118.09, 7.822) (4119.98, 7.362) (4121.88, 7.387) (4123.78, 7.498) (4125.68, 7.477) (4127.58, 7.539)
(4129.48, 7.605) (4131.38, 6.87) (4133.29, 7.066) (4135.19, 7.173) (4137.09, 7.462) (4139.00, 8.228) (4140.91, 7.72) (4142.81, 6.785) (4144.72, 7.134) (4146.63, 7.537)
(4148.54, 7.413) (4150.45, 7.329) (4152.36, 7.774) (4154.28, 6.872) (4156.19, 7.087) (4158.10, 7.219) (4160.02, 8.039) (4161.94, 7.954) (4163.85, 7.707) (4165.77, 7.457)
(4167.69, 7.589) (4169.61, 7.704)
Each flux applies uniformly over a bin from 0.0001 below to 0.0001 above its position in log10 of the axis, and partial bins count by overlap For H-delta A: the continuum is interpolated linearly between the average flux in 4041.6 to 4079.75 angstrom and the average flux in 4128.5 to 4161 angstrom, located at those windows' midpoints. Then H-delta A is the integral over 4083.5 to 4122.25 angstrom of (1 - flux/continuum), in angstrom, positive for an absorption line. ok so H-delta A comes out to -0.1 angstrom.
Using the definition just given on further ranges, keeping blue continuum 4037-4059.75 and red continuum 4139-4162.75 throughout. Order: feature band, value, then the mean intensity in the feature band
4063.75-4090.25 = 0.45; 7.09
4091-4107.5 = 1.11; 6.79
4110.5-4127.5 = -0.59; 7.59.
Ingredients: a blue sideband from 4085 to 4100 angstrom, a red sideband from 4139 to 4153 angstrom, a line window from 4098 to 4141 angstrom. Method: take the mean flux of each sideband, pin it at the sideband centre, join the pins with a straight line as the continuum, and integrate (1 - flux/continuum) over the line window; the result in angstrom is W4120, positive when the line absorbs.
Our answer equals 1.4 angstrom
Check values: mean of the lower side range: 7.47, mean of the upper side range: 7.44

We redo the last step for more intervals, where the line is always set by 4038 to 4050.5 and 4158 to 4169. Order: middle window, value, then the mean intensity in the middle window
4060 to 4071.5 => 0.3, 6.89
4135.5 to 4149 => 0.2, 7.46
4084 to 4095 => -0.4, 7.53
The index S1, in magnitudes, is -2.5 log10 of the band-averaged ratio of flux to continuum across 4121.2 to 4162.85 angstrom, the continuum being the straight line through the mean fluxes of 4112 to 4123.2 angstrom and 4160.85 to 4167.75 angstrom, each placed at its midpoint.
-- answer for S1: 0.04 mag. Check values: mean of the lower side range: 7.68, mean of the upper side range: 7.69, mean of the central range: 7.42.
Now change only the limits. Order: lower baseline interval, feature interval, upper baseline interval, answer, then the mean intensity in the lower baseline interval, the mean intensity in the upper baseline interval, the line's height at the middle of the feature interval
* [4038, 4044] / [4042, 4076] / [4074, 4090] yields 0.04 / 7.31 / 7.19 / 7.26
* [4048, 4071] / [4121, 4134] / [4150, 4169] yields 0.00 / 7.11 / 7.51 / 7.38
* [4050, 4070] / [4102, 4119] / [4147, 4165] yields 0.01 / 7.09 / 7.49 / 7.3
